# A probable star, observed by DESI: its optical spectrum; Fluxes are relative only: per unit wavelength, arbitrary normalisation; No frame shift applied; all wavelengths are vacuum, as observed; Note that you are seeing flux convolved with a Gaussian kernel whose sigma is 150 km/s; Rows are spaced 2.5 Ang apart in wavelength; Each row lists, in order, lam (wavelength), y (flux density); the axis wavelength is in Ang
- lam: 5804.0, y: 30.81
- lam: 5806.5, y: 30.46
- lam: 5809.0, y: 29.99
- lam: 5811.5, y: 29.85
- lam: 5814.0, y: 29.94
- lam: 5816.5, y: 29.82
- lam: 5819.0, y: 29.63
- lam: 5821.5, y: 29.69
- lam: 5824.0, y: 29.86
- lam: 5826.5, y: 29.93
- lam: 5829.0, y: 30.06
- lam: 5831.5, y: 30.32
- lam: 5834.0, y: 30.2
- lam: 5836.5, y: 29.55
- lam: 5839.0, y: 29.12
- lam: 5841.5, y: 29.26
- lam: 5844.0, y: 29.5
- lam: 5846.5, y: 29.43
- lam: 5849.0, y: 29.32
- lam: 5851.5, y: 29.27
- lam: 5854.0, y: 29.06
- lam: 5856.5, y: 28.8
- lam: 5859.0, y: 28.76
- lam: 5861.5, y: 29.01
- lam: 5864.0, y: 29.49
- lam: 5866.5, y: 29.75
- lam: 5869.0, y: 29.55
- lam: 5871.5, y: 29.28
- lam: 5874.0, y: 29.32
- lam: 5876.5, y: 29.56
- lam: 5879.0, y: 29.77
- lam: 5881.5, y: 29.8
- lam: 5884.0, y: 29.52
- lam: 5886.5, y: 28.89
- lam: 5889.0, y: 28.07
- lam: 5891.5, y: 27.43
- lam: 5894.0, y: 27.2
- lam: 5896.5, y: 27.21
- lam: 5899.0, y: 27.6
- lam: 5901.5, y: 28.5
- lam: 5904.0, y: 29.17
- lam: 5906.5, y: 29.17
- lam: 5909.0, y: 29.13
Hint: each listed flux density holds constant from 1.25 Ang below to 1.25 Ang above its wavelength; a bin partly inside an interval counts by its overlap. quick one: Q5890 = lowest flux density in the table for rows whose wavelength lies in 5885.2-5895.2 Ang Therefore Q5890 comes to 27.2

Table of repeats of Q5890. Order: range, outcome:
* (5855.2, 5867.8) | 28.76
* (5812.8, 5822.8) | 29.63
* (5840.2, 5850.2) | 29.26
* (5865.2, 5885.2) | 29.28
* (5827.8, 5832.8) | 30.06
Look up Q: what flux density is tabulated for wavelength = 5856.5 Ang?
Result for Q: 28.8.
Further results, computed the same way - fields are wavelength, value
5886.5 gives 28.89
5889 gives 28.07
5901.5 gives 28.5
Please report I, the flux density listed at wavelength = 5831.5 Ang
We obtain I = 30.32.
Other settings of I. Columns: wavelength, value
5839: 29.12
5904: 29.17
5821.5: 29.69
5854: 29.06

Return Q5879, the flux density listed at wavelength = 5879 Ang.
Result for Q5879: 29.77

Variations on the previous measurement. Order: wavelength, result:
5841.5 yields 29.26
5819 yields 29.63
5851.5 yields 29.27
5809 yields 29.99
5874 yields 29.32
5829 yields 30.06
